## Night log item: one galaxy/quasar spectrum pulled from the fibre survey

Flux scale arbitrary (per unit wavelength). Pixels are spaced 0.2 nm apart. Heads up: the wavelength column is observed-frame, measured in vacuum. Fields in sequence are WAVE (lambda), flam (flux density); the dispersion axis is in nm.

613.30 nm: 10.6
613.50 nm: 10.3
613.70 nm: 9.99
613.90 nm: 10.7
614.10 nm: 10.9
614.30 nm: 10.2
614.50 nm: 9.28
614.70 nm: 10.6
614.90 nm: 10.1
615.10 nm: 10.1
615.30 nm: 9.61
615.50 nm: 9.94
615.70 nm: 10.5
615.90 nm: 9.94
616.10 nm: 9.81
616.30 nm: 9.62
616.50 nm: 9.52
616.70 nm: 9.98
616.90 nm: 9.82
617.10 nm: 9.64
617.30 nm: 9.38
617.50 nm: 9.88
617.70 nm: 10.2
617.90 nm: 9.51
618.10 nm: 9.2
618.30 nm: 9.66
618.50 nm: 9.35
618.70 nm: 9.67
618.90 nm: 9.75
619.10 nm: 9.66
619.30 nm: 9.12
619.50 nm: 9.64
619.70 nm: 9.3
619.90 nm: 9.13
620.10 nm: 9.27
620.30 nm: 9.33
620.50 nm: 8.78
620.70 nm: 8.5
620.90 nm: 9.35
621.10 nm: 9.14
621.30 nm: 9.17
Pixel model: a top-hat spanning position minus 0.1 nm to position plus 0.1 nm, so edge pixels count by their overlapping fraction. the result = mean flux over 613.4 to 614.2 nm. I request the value 10.5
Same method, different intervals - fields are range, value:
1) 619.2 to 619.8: 9.35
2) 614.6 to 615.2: 10.3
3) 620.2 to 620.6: 9.05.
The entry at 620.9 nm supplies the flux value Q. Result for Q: 9.35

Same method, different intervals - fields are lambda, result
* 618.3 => 9.66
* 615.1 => 10.1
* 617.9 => 9.51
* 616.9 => 9.82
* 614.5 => 9.28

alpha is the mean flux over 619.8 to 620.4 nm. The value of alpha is 9.24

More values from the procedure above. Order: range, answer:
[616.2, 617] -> 9.73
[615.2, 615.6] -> 9.77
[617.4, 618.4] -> 9.69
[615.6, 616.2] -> 10.1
